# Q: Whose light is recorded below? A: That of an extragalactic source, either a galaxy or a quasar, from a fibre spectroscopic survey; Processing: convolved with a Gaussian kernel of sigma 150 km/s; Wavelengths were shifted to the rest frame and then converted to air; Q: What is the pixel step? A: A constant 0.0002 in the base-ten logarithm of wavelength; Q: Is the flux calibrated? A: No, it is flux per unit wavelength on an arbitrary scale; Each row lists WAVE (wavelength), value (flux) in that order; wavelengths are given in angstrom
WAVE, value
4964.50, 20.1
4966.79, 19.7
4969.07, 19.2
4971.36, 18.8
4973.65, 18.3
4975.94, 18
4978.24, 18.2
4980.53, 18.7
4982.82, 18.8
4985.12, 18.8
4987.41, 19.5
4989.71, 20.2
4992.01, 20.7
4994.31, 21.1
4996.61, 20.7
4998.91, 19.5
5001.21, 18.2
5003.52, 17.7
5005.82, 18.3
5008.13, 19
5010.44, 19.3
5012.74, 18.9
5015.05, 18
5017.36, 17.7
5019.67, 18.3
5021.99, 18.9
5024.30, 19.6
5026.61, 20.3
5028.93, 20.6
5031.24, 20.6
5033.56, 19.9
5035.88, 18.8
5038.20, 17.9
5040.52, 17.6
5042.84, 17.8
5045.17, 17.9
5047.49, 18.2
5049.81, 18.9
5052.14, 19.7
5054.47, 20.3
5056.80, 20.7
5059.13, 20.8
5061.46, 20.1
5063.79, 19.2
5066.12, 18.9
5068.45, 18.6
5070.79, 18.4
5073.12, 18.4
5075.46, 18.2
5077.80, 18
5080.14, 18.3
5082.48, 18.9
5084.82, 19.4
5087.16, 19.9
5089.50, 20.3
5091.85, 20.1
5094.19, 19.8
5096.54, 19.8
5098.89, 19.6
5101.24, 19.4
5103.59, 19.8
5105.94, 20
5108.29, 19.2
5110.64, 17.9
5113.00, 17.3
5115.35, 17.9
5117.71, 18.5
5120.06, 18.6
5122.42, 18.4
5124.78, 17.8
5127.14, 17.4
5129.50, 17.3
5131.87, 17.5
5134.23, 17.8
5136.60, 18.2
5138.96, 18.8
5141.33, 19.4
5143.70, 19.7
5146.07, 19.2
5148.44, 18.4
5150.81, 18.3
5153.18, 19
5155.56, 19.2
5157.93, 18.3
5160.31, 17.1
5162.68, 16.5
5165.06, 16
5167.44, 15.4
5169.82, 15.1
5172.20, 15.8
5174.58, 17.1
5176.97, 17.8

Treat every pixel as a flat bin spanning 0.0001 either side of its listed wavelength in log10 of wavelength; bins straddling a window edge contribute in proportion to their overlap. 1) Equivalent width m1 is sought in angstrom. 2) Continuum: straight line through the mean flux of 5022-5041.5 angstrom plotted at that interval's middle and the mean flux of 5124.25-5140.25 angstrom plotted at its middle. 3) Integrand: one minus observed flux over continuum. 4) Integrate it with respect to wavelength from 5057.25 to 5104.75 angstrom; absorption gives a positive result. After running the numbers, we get -1.7 angstrom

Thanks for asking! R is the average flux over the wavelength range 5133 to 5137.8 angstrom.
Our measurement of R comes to 18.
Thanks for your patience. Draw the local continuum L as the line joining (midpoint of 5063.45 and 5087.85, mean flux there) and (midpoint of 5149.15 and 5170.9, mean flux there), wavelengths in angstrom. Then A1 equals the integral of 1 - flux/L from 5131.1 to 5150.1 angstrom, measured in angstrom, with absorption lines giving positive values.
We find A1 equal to -1.1 angstrom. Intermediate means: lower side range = 18.7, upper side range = 17.2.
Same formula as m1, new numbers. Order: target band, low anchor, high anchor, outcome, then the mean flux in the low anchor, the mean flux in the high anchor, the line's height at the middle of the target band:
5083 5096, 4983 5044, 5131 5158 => -0.7 angstrom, 19.1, 18.7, 18.9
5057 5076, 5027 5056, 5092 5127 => -0.2 angstrom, 19.1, 18.9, 19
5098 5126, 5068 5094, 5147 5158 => 0.3 angstrom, 19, 18.7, 18.9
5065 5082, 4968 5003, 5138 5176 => 0.0 angstrom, 19.2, 17.7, 18.4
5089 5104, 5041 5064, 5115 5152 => -0.8 angstrom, 19.3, 18.3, 18.8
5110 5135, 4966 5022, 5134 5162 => 1.1 angstrom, 19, 18.6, 18.7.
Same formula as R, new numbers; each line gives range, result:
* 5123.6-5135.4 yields 17.6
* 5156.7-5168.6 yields 16.7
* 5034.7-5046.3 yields 18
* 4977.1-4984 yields 18.6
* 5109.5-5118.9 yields 17.9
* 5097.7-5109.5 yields 19.6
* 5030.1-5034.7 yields 20.2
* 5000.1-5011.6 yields 18.5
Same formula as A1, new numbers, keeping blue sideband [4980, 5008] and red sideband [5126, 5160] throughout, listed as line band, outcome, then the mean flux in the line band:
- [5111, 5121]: 0.3 angstrom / 18.1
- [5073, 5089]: 0.0 angstrom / 18.8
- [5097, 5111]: -0.6 angstrom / 19.4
